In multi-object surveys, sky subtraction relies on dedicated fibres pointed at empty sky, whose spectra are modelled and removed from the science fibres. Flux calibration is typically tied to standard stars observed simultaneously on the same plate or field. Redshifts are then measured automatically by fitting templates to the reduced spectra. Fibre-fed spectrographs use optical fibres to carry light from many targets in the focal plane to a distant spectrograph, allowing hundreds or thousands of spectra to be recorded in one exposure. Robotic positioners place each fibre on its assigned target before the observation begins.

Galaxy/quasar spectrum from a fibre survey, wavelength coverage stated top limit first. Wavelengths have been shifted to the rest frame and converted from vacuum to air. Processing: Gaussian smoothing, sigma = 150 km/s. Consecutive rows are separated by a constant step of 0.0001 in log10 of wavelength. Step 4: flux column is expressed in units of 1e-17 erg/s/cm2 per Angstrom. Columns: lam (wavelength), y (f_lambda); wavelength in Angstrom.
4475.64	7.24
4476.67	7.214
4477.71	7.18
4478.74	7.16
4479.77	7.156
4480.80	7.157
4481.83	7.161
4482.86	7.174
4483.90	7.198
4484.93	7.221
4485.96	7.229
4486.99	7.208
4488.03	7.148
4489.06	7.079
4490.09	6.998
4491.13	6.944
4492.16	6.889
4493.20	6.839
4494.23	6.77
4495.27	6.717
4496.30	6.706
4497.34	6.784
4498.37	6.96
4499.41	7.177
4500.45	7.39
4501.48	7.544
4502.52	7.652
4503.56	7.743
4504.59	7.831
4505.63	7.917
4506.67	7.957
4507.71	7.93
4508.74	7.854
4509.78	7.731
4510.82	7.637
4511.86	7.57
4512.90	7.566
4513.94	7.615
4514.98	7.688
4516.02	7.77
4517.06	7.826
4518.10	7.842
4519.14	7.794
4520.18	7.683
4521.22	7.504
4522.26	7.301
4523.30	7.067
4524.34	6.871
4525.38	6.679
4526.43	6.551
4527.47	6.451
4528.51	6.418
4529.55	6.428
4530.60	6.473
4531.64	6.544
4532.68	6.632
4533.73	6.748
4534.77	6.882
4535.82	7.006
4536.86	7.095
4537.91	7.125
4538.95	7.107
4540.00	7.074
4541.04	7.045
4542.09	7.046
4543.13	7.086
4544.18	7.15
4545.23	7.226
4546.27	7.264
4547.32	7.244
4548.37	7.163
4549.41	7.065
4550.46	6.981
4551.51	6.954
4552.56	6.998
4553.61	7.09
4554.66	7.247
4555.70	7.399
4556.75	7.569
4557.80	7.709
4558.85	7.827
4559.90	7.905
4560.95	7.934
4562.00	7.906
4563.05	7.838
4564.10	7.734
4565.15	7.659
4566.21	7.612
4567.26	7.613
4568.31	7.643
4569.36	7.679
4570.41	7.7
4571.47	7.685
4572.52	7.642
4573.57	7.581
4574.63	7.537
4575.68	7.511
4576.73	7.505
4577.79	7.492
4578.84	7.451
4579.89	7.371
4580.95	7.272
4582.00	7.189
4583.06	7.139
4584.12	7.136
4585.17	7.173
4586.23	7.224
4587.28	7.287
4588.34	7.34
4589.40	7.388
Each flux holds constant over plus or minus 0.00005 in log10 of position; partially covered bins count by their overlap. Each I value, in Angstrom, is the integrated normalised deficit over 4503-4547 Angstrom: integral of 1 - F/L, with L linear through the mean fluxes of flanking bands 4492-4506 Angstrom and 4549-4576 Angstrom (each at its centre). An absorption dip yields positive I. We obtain 0.5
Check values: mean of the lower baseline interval 7.21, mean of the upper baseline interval 7.54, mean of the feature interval 7.26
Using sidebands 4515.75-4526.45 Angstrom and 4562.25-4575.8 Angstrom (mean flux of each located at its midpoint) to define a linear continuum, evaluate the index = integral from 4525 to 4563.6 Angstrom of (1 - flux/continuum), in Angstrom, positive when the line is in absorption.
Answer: 2.1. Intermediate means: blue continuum 7.38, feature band 7.11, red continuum 7.66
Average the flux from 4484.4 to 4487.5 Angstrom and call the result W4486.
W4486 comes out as 7.24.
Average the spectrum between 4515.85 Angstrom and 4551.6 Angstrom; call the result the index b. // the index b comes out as 7.05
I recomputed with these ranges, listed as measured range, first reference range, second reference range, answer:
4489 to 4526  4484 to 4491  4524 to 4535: -2.7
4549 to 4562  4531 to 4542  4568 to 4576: -0.2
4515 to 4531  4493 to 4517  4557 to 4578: 0.8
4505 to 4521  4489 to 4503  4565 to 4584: -1.4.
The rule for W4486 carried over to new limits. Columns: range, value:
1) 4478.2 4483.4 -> 7.16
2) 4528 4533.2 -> 6.5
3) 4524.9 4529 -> 6.52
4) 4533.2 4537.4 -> 6.92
